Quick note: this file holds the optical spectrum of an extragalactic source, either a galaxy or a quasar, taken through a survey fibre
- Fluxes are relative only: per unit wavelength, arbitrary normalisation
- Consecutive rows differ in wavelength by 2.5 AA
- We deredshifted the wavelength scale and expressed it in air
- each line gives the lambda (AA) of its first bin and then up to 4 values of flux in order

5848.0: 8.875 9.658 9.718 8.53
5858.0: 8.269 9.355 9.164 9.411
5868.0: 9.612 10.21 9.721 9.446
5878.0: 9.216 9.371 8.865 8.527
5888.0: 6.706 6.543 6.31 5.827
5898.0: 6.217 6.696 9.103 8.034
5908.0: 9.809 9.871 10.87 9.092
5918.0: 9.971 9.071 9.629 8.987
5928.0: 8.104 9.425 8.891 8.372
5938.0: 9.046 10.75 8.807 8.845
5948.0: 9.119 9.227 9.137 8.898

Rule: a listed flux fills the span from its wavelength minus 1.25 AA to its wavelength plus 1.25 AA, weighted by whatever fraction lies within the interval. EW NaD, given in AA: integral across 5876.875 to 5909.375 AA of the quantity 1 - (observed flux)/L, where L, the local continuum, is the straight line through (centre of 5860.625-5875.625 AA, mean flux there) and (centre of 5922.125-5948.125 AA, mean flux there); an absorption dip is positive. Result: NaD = 5.6 AA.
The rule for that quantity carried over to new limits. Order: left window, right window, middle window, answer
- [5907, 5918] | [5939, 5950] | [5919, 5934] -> 0.99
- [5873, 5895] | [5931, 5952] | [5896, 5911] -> 0.71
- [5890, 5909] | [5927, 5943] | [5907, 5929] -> -3.46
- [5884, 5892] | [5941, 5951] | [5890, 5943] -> -2.79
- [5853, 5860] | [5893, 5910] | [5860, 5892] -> -2.46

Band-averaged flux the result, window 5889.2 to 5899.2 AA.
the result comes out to 6.23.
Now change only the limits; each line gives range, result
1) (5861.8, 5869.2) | 9.4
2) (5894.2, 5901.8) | 6.27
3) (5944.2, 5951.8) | 9.06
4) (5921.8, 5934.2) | 9.01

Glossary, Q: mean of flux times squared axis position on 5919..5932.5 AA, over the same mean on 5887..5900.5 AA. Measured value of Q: 1.4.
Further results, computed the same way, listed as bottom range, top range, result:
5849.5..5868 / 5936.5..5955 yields 1.04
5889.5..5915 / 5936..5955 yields 1.17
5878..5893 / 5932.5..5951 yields 1.17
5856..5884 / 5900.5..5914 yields 1.01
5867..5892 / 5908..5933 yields 1.09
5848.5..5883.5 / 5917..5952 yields 1.00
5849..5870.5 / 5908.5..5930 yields 1.04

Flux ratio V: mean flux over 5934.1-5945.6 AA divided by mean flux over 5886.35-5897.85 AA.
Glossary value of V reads 1.43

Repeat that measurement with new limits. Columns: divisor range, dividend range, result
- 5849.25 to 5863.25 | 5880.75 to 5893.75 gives 0.83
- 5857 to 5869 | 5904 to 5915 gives 1.05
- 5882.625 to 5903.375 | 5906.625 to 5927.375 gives 1.36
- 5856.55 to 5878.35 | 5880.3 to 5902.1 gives 0.76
